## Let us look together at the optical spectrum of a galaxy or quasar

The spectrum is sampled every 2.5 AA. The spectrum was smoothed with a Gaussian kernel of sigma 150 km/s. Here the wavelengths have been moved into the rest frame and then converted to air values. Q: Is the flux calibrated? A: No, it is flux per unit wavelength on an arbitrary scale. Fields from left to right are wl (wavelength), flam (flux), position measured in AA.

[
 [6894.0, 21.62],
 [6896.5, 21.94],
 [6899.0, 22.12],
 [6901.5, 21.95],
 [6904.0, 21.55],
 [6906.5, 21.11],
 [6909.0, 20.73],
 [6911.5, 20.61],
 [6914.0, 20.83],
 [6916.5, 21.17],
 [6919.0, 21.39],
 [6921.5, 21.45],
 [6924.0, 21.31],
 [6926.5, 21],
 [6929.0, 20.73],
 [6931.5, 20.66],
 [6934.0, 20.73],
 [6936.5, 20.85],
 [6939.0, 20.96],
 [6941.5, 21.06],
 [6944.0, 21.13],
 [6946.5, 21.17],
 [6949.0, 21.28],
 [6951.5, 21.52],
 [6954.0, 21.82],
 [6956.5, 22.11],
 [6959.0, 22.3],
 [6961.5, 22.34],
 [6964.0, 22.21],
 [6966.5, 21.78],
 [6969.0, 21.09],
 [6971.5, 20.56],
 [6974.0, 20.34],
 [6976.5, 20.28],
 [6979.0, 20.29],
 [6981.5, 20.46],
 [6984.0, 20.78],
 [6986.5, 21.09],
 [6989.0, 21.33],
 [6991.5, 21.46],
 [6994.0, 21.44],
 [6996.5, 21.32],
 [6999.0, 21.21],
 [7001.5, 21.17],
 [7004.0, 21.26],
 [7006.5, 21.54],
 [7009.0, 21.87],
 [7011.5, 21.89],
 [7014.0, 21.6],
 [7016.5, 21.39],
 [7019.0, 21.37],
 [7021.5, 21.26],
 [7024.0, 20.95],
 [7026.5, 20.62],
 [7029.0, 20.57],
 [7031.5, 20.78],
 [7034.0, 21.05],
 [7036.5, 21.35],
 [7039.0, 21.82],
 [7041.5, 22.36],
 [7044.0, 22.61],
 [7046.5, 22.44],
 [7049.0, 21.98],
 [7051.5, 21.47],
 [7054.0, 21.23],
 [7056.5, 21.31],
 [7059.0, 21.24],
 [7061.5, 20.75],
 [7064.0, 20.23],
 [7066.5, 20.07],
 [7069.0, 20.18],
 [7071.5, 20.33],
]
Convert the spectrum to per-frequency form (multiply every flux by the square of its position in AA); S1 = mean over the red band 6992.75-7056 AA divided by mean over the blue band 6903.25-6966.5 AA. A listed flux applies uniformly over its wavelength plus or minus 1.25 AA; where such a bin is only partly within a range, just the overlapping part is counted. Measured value 1.03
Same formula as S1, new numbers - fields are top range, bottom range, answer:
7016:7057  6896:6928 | 1.04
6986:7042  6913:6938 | 1.04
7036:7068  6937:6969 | 1.02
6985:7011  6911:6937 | 1.04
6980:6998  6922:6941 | 1.03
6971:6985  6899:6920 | 0.98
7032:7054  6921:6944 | 1.07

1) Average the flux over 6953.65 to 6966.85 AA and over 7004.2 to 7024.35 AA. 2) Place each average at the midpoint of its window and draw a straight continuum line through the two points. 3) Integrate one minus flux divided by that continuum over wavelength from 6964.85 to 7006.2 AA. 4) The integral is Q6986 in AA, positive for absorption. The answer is 1.5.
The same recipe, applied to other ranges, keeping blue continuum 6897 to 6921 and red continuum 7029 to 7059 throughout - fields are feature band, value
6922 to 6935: 0.3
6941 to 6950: 0.1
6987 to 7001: 0.1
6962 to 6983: 0.5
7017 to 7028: 0.3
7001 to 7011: 0.0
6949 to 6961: -0.3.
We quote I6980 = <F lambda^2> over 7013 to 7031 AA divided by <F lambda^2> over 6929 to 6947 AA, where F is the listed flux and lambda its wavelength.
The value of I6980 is 1.0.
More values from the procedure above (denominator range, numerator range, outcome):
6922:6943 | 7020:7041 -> 1.04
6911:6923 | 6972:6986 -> 0.99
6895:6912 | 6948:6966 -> 1.04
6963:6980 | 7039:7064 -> 1.06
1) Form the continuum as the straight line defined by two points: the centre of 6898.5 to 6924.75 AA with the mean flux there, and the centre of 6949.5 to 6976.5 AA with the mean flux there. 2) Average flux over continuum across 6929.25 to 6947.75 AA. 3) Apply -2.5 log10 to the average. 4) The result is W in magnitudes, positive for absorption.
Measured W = 0.025 mag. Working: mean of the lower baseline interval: 21.3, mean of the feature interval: 20.9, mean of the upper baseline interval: 21.5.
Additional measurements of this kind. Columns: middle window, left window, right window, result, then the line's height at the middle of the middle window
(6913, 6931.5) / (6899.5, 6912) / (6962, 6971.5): 0.014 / 21.4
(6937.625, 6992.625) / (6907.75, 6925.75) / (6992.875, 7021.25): 0.002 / 21.3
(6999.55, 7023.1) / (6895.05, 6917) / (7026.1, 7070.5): -0.010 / 21.3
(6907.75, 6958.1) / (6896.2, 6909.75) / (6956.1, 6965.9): 0.039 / 21.9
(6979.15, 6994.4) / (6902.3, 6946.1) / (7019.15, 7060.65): 0.012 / 21.2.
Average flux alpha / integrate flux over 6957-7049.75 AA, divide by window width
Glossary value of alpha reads 21.4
